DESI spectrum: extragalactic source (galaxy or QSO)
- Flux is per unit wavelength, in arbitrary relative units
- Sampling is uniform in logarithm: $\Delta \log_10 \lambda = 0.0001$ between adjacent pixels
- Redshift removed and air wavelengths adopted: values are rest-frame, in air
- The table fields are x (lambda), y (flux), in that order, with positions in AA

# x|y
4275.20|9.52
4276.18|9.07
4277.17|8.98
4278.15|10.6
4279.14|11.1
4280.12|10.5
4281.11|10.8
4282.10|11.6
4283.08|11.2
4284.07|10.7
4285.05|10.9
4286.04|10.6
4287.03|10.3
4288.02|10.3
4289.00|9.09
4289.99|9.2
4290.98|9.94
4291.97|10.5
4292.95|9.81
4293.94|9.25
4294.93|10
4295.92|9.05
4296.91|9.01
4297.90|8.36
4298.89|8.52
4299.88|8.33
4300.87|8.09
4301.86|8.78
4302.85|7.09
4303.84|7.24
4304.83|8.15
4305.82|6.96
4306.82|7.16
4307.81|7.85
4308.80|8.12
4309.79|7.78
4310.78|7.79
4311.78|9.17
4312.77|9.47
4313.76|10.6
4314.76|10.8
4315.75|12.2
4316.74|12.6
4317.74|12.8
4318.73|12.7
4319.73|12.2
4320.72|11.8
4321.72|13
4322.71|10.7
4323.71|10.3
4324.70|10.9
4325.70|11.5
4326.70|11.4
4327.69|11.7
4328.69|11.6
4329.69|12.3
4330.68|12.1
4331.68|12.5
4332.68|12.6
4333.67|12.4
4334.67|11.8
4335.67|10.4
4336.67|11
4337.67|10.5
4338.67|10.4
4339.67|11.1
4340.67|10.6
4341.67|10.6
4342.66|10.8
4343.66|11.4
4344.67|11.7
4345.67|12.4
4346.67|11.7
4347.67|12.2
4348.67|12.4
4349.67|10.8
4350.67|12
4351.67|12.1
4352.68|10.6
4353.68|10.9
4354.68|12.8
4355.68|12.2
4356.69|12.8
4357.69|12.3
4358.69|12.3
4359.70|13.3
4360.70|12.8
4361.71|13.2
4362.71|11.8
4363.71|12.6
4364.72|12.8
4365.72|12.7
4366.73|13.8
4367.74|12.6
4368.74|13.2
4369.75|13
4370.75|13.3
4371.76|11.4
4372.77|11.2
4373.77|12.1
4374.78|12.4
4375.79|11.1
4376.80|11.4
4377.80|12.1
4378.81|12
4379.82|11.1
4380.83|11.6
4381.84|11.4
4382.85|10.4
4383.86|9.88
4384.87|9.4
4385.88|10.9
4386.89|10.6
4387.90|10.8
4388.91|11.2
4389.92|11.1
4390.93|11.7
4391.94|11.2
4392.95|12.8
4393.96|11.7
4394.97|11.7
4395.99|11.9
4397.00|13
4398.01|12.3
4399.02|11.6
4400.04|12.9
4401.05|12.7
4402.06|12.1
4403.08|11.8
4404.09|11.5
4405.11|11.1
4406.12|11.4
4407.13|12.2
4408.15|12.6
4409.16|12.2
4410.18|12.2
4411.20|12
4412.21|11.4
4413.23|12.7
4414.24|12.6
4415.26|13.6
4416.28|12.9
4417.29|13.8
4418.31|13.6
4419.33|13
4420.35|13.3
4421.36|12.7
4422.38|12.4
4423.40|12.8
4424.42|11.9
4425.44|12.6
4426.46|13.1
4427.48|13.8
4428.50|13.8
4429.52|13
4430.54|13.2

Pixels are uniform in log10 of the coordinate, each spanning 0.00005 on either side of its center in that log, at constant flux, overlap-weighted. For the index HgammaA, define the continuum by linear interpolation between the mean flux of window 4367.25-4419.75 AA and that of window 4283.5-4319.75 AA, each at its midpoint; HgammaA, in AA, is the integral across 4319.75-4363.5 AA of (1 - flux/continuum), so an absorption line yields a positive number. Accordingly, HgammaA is -4.9 AA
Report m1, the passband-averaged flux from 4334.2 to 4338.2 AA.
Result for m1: 10.9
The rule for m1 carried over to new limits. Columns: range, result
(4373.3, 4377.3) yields 11.7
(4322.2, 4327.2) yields 11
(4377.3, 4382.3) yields 11.6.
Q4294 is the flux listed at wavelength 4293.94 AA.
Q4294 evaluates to 9.25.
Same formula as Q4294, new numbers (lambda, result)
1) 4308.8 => 8.12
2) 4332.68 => 12.6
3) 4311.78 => 9.17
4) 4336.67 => 11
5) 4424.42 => 11.9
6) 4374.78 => 12.4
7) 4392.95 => 12.8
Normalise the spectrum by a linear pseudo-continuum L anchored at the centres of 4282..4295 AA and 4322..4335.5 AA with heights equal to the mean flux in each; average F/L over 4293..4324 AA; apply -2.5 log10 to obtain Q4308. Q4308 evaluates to 0.15 mag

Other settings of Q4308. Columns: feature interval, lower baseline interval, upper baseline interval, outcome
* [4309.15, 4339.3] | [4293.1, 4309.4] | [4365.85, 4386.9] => -0.201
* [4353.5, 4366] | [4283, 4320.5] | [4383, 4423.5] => -0.147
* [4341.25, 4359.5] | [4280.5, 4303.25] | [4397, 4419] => -0.076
